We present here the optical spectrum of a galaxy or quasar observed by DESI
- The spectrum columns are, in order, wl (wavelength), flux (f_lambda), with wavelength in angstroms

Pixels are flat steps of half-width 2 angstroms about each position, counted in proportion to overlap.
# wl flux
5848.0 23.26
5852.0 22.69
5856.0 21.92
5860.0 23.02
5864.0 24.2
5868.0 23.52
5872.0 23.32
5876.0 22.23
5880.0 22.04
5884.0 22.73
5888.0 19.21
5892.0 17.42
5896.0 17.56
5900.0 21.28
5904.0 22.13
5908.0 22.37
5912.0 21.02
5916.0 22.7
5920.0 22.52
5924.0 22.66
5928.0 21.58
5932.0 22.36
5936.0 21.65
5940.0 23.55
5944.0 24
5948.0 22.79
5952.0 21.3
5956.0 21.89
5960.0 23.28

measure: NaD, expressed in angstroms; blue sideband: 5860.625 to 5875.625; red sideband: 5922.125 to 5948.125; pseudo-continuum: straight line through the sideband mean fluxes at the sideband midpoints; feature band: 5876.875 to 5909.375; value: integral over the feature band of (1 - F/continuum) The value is 3.6 angstroms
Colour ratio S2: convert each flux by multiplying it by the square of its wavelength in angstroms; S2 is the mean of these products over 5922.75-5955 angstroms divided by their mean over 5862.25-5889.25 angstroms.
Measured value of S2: 1.0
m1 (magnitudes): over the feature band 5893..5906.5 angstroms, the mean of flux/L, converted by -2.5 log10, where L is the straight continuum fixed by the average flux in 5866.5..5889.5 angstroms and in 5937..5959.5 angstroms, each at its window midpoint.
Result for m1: 0.11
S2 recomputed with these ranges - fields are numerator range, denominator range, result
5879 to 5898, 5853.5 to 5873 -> 0.86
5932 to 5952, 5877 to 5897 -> 1.16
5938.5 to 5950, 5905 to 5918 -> 1.08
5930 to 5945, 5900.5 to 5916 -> 1.05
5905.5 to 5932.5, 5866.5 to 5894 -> 1.05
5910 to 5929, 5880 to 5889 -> 1.05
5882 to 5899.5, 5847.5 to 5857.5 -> 0.87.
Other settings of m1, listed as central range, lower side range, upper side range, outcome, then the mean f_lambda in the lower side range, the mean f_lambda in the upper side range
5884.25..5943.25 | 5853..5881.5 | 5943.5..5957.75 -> 0.06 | 22.9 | 22.3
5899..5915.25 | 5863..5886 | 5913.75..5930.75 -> 0.04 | 23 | 22.3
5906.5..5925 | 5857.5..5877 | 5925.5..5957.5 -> 0.02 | 23.3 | 22.4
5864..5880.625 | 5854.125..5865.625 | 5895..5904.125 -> -0.04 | 23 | 20.3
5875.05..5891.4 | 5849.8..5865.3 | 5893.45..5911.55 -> 0.03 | 22.9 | 20.7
